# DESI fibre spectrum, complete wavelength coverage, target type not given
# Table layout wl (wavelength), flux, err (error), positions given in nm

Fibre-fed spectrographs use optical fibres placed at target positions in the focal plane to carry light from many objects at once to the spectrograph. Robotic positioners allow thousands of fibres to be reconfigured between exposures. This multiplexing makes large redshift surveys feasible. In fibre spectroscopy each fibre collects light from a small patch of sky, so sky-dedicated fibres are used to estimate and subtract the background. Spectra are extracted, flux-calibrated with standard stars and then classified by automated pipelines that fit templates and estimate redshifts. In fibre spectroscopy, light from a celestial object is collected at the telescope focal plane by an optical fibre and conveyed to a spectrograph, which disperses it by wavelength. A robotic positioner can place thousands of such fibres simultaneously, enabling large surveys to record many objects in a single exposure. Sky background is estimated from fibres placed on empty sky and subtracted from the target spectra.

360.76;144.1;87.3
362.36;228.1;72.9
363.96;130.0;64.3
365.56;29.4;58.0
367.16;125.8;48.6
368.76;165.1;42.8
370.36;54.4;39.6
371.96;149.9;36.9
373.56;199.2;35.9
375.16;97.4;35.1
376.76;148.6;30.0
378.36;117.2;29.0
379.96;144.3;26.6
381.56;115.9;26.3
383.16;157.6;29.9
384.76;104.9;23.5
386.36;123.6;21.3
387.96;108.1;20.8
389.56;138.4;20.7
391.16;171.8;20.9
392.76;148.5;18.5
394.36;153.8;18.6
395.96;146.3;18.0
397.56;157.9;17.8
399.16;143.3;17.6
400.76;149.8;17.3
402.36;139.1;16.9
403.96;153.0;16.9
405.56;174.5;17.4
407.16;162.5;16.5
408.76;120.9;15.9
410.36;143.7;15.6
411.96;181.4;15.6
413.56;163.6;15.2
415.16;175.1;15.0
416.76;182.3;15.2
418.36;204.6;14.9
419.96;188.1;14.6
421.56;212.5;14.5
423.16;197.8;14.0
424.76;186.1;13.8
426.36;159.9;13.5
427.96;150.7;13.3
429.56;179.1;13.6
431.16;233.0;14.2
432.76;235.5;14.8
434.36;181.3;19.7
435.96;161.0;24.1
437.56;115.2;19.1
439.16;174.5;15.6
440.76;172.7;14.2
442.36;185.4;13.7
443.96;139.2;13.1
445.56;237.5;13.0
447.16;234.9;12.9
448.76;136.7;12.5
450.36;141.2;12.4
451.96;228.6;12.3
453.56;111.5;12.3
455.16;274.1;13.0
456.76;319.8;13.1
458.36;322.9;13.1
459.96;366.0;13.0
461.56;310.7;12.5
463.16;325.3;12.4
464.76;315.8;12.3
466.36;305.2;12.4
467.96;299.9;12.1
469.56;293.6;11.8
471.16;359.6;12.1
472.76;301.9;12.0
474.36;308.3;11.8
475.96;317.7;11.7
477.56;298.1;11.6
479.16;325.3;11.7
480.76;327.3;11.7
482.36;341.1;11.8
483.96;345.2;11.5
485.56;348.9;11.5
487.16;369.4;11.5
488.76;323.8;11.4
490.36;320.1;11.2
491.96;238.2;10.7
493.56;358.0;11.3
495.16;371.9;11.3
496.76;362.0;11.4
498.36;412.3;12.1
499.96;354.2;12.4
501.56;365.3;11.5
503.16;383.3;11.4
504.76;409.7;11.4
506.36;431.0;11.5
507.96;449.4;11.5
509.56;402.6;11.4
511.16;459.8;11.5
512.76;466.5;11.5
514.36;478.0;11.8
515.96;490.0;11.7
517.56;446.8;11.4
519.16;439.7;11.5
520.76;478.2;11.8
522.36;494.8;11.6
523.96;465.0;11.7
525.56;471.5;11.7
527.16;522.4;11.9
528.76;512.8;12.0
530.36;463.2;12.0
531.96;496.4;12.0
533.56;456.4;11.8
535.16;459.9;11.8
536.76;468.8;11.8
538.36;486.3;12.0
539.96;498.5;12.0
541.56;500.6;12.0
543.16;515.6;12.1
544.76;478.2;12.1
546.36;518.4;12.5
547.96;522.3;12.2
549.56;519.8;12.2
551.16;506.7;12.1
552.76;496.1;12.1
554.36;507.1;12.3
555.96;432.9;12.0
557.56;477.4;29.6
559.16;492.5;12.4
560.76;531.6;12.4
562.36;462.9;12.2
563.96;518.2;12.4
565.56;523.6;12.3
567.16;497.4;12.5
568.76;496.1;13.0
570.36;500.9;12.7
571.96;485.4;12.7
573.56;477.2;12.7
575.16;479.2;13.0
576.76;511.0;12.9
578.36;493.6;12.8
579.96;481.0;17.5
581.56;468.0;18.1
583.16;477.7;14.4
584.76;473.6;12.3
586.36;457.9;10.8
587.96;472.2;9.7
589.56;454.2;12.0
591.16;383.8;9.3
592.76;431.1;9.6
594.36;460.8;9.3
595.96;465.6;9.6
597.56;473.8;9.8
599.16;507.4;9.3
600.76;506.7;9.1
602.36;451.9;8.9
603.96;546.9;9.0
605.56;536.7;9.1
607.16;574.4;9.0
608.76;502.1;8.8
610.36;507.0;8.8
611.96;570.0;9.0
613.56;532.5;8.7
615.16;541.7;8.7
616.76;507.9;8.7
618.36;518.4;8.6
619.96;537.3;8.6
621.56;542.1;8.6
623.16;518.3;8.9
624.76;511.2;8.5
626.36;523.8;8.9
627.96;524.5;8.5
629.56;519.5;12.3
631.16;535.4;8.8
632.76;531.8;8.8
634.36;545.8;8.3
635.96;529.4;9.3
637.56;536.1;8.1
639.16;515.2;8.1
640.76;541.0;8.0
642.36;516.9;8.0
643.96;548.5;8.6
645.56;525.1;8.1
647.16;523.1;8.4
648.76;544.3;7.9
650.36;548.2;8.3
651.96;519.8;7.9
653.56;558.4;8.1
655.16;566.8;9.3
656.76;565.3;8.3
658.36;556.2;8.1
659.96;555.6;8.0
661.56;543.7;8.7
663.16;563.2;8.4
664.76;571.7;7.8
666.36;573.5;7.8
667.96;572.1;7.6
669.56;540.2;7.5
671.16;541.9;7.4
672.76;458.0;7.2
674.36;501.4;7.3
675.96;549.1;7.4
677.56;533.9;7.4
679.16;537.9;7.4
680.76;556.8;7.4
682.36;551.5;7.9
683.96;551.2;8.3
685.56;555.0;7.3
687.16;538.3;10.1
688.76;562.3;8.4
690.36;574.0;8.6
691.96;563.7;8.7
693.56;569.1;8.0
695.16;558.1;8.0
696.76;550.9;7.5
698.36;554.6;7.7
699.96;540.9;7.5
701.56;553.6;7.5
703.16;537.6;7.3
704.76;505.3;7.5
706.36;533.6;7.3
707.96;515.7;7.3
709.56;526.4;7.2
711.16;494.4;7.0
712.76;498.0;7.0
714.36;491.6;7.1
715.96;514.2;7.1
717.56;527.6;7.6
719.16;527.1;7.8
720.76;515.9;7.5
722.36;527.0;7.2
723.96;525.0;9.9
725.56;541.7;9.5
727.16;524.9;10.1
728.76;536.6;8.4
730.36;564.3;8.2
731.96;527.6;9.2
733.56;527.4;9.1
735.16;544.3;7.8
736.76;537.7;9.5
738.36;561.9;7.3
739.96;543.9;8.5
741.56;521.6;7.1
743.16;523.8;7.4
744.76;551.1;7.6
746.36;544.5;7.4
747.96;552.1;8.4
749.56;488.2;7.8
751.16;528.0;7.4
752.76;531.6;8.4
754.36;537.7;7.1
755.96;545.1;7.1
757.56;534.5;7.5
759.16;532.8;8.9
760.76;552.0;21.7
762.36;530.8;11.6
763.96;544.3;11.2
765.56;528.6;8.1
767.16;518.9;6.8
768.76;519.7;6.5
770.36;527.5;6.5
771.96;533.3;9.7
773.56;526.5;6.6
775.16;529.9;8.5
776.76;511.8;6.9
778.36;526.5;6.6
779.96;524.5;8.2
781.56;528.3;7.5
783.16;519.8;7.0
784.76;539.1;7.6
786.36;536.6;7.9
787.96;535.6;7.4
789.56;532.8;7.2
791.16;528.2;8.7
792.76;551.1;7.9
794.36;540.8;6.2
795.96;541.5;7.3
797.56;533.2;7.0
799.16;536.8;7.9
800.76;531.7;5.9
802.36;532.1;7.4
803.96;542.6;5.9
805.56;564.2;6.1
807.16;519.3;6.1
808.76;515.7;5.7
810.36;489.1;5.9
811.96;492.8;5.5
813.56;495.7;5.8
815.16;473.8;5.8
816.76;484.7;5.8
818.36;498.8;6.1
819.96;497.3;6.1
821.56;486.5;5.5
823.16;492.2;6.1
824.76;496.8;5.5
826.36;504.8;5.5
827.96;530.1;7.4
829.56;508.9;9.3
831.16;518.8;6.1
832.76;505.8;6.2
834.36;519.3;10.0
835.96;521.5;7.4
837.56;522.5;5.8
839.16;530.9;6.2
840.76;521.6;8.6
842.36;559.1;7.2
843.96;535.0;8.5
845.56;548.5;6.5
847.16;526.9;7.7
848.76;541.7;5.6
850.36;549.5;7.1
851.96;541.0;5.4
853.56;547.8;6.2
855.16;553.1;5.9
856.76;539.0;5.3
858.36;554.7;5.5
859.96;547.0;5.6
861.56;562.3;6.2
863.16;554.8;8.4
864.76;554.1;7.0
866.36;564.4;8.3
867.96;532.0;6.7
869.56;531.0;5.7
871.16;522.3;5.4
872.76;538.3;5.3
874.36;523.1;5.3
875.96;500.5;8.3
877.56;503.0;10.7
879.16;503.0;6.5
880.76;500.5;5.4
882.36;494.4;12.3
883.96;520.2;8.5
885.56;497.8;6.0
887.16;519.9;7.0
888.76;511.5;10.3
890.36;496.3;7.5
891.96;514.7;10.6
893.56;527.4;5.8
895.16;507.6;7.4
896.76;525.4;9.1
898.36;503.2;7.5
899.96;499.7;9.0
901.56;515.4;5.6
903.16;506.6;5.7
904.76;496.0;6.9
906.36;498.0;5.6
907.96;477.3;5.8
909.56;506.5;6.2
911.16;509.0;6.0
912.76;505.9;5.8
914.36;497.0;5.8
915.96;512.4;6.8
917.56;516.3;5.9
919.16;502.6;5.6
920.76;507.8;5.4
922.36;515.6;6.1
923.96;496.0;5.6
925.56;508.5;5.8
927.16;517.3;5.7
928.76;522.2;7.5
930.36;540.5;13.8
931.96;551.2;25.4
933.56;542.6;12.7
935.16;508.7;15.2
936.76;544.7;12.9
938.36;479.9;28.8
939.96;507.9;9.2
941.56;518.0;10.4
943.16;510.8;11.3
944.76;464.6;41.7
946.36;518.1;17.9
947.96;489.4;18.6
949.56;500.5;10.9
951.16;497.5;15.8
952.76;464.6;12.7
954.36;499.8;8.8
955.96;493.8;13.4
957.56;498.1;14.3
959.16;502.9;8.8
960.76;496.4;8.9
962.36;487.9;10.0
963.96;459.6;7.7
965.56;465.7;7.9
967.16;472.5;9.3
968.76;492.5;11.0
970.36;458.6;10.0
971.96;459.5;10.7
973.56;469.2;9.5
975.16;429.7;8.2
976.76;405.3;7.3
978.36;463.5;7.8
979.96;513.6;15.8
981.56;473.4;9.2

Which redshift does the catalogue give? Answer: 0.142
